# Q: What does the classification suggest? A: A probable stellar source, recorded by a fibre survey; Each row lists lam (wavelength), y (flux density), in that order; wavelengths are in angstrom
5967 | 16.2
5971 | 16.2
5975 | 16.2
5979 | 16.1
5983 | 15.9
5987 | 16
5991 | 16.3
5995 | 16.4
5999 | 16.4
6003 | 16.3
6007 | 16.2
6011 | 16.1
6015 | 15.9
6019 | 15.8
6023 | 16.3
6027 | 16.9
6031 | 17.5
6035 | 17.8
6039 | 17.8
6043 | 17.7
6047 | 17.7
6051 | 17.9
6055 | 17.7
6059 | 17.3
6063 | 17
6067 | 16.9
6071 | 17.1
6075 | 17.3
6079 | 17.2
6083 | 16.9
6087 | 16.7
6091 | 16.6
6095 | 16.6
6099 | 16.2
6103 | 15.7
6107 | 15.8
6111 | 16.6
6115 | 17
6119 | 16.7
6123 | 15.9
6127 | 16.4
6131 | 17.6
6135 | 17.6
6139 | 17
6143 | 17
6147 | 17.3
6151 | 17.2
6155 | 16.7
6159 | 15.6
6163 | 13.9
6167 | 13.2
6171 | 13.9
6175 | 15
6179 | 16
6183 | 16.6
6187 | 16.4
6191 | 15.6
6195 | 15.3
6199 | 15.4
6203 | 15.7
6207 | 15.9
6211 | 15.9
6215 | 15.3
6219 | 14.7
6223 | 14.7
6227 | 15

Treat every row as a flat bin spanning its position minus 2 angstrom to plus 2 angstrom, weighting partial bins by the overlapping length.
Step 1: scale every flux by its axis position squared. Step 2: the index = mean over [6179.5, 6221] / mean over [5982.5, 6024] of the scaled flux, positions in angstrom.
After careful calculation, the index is 1.04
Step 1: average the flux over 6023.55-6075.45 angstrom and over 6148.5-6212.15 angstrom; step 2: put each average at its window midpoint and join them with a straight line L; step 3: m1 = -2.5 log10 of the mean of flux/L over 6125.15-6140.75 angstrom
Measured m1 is -0.06 mag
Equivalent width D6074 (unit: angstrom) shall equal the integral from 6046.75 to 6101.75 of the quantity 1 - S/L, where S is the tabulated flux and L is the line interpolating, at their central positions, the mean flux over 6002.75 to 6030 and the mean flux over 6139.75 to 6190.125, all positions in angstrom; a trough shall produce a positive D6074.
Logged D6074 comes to -3.3 angstrom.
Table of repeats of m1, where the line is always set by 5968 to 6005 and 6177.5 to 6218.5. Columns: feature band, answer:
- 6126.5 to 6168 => -0.03 mag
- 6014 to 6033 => -0.03 mag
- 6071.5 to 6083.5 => -0.07 mag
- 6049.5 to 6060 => -0.10 mag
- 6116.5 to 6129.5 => -0.03 mag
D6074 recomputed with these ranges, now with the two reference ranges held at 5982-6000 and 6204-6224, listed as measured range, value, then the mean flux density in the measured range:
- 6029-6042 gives -1.4 angstrom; 17.7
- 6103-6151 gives -3.4 angstrom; 16.8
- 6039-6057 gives -2.0 angstrom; 17.8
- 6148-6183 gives 0.5 angstrom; 15.3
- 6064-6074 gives -0.7 angstrom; 17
